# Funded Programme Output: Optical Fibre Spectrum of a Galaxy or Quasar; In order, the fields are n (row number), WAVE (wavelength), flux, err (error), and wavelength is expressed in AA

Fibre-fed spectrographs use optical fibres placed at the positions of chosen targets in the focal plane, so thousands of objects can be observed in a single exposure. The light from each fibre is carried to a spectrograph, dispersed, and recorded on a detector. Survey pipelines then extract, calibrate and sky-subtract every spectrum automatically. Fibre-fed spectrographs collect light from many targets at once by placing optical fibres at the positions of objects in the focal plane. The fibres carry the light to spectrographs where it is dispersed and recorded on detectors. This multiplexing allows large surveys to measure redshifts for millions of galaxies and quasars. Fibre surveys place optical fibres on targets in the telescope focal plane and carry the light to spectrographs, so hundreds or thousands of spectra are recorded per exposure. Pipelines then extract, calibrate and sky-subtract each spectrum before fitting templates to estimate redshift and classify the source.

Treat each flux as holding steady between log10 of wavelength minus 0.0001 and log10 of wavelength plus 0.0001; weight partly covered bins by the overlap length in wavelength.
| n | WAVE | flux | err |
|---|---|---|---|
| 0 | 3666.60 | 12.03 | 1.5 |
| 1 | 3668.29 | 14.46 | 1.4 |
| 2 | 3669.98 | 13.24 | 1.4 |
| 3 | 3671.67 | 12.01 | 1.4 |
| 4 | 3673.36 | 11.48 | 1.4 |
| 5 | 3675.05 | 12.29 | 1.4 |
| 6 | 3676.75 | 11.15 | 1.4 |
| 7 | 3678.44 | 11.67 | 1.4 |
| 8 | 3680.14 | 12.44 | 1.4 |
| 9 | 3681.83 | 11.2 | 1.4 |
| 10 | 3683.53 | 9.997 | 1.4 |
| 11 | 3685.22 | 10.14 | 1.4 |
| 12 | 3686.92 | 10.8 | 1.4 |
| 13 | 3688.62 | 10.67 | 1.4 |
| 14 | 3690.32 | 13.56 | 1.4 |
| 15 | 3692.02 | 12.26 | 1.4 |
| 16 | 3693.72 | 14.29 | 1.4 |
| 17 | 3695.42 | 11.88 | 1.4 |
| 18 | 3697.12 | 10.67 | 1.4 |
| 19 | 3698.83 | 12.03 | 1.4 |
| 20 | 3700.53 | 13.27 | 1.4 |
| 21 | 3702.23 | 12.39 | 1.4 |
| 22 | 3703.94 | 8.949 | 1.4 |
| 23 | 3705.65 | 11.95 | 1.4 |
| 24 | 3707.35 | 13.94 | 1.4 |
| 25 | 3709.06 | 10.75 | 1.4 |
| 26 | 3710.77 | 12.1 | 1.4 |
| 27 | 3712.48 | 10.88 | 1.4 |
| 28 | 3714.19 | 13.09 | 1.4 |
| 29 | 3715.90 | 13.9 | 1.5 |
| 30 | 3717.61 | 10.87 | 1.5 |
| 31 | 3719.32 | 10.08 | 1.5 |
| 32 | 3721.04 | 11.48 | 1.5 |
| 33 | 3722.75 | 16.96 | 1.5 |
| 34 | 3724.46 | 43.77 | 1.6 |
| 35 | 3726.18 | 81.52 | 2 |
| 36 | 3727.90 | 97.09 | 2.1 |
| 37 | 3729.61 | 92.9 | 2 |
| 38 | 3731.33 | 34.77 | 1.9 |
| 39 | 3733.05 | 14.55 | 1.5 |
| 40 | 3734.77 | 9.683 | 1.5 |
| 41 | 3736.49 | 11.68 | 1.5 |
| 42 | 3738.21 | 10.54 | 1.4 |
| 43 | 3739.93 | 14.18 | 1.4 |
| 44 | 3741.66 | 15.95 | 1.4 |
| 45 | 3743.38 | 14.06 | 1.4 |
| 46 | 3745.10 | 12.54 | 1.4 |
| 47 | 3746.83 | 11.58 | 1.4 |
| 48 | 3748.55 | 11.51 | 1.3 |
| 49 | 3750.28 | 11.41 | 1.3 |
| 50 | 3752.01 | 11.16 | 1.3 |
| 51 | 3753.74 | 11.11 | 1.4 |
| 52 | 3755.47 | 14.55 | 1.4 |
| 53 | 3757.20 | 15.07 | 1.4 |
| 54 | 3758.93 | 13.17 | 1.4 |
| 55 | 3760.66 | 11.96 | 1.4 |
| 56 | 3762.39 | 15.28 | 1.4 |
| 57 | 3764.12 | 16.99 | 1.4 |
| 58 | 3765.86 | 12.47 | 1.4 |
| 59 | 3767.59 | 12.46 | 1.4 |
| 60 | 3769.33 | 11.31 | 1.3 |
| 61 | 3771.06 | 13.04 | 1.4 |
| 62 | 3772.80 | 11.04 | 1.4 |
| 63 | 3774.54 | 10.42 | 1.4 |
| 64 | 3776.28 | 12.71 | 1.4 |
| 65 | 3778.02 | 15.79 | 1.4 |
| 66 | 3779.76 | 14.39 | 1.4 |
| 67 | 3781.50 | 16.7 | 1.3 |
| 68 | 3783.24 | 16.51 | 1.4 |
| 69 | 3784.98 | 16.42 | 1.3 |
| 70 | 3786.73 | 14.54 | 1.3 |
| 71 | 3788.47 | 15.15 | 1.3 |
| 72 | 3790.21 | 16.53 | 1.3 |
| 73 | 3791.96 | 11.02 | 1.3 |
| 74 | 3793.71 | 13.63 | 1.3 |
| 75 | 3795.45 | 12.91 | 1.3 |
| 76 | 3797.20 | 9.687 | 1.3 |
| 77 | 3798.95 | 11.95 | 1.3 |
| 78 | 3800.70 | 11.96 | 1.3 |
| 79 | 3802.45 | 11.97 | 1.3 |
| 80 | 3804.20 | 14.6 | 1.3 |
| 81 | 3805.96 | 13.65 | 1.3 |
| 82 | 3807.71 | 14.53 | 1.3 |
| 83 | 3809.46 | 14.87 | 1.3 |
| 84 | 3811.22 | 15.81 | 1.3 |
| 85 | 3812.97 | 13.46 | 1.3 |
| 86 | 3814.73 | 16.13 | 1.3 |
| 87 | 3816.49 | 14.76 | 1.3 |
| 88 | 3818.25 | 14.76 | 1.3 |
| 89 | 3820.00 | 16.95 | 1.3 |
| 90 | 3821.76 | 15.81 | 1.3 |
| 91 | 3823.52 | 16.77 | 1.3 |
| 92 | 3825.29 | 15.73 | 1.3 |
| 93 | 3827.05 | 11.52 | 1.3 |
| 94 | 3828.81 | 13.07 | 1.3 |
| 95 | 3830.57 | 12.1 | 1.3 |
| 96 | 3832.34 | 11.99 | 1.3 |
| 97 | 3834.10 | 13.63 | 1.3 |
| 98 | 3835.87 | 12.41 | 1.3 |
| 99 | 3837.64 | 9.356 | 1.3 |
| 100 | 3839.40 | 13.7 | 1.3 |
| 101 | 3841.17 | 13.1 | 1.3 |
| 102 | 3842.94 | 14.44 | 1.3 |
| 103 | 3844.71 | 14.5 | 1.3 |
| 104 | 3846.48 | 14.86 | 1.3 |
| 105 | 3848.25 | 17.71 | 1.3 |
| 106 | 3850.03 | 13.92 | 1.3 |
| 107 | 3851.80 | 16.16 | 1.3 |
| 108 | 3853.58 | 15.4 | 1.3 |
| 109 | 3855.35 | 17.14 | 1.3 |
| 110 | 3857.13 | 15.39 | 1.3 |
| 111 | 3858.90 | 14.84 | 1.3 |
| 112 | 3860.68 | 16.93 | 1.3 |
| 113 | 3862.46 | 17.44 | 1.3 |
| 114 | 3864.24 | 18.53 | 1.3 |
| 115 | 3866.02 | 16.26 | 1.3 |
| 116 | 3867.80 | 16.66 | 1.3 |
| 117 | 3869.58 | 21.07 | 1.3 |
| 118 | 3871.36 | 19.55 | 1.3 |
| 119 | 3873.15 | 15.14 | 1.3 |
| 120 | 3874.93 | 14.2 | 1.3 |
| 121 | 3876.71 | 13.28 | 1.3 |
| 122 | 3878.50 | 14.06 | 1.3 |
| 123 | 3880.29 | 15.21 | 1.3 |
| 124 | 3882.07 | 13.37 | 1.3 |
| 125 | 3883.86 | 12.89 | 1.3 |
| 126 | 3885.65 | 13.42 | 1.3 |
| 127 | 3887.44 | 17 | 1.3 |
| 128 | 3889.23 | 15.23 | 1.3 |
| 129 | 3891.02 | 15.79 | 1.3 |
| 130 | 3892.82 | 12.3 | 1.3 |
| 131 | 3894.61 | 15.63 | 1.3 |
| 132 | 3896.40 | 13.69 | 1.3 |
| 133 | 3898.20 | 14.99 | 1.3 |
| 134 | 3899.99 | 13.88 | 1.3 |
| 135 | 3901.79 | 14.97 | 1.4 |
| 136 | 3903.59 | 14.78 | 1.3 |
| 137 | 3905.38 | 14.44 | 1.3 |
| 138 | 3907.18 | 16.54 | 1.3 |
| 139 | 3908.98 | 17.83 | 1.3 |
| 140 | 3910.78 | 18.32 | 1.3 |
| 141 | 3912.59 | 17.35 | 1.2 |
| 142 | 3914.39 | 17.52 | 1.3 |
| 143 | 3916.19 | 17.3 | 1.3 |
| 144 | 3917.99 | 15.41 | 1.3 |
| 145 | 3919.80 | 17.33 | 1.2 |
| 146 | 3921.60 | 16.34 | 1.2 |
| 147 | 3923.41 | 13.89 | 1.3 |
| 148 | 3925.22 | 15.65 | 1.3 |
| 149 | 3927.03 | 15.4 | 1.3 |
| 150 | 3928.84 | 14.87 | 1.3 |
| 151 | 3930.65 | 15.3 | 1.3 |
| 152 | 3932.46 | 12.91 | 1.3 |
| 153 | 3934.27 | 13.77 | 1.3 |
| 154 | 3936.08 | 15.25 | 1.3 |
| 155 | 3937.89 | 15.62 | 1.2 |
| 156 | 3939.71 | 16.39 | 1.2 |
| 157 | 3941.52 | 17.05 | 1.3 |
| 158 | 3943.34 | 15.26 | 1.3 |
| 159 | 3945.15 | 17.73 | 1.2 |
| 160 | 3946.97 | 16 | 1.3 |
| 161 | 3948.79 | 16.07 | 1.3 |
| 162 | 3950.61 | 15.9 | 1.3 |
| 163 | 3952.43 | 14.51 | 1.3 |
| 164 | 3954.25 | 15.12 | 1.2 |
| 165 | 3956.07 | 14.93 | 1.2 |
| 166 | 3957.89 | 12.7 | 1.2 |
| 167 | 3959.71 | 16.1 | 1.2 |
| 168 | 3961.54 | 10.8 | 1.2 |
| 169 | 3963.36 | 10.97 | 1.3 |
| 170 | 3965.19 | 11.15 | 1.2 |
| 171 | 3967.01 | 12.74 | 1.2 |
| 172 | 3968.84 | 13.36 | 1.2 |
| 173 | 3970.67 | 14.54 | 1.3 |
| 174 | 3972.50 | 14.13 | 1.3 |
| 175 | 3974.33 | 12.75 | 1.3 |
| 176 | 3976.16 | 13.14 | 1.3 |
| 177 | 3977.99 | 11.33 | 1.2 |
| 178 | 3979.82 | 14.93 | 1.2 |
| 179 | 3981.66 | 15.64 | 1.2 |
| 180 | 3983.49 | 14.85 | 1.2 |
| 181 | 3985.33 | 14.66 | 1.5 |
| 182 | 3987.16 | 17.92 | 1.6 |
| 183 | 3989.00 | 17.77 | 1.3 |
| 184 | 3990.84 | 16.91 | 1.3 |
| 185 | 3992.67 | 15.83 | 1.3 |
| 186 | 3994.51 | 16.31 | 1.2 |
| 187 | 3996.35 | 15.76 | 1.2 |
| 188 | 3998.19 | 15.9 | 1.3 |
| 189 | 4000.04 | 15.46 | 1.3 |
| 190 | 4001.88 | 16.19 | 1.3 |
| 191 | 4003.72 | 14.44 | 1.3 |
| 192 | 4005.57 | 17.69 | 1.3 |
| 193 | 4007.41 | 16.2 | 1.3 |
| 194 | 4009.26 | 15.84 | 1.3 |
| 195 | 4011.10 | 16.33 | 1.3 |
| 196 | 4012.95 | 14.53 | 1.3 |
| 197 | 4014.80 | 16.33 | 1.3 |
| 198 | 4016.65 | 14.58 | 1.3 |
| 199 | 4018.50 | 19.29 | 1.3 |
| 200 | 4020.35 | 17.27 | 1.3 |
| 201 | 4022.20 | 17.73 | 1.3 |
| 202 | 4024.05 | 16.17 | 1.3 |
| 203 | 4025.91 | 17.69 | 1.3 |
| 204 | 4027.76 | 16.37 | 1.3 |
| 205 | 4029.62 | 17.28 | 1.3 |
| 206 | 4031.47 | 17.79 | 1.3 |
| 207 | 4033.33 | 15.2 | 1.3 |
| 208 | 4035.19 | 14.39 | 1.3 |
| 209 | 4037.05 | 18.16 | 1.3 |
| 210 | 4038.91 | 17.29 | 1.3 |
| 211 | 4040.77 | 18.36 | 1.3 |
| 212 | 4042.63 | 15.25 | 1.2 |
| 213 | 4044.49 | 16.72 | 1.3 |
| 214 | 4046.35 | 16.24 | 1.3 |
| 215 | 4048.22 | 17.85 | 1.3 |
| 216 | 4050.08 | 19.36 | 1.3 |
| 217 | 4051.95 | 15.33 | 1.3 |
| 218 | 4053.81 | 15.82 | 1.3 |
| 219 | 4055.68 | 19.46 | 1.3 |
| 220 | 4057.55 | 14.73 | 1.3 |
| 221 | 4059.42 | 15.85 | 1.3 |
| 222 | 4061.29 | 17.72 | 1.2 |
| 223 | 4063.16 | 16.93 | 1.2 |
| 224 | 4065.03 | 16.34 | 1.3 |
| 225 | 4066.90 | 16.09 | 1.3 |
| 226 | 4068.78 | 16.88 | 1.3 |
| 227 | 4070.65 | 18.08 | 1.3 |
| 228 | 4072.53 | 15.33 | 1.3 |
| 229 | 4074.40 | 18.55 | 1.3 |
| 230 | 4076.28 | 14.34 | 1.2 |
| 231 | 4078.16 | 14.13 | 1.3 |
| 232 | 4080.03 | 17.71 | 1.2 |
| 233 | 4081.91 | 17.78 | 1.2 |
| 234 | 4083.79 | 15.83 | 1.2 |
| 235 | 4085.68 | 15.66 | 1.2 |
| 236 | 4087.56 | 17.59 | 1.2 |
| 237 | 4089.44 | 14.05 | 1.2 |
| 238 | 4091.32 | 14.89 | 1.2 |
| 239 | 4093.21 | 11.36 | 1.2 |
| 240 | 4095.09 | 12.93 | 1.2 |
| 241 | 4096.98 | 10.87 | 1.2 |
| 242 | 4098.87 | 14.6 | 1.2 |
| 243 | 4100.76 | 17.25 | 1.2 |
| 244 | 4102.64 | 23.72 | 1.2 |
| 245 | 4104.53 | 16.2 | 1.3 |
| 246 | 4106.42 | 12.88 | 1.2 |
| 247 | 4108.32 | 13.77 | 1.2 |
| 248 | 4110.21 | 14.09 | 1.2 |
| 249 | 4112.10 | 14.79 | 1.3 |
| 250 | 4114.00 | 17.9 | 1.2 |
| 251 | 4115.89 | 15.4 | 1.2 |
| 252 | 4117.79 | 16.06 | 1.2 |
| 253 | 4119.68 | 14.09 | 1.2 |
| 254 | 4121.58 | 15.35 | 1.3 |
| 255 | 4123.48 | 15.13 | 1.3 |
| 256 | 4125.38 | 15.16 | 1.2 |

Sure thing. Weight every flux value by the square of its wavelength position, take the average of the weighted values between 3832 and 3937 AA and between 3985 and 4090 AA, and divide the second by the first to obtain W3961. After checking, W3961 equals 1.17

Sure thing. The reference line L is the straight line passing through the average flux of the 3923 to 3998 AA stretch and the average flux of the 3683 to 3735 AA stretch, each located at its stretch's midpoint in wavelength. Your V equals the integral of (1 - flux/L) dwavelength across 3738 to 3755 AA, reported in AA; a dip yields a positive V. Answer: 6.7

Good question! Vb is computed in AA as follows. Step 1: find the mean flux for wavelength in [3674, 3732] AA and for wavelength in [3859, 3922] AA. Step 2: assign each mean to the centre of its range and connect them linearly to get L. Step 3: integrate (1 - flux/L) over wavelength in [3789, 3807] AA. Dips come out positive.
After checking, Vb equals 5.2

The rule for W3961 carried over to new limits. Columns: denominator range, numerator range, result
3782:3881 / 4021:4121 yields 1.24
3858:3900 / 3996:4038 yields 1.13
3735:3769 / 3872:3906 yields 1.20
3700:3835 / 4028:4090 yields 1.15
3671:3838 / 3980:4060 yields 1.19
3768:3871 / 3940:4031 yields 1.16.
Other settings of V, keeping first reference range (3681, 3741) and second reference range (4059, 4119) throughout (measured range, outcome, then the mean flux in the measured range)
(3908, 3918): 0.2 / 17.5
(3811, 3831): 4.4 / 14.8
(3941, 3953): 1.0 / 16.1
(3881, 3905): 4.8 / 14.5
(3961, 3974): 3.5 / 12.6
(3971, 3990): 2.6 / 14.7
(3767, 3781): 4.9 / 12.8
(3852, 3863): 1.4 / 16.1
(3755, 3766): 3.0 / 14.3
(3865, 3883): 2.4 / 15.9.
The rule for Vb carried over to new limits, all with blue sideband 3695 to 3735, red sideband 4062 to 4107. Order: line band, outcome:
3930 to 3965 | 7.91 AA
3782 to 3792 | 3.25 AA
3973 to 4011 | 5.36 AA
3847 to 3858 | 2.78 AA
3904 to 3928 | 4.18 AA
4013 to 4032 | 0.44 AA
